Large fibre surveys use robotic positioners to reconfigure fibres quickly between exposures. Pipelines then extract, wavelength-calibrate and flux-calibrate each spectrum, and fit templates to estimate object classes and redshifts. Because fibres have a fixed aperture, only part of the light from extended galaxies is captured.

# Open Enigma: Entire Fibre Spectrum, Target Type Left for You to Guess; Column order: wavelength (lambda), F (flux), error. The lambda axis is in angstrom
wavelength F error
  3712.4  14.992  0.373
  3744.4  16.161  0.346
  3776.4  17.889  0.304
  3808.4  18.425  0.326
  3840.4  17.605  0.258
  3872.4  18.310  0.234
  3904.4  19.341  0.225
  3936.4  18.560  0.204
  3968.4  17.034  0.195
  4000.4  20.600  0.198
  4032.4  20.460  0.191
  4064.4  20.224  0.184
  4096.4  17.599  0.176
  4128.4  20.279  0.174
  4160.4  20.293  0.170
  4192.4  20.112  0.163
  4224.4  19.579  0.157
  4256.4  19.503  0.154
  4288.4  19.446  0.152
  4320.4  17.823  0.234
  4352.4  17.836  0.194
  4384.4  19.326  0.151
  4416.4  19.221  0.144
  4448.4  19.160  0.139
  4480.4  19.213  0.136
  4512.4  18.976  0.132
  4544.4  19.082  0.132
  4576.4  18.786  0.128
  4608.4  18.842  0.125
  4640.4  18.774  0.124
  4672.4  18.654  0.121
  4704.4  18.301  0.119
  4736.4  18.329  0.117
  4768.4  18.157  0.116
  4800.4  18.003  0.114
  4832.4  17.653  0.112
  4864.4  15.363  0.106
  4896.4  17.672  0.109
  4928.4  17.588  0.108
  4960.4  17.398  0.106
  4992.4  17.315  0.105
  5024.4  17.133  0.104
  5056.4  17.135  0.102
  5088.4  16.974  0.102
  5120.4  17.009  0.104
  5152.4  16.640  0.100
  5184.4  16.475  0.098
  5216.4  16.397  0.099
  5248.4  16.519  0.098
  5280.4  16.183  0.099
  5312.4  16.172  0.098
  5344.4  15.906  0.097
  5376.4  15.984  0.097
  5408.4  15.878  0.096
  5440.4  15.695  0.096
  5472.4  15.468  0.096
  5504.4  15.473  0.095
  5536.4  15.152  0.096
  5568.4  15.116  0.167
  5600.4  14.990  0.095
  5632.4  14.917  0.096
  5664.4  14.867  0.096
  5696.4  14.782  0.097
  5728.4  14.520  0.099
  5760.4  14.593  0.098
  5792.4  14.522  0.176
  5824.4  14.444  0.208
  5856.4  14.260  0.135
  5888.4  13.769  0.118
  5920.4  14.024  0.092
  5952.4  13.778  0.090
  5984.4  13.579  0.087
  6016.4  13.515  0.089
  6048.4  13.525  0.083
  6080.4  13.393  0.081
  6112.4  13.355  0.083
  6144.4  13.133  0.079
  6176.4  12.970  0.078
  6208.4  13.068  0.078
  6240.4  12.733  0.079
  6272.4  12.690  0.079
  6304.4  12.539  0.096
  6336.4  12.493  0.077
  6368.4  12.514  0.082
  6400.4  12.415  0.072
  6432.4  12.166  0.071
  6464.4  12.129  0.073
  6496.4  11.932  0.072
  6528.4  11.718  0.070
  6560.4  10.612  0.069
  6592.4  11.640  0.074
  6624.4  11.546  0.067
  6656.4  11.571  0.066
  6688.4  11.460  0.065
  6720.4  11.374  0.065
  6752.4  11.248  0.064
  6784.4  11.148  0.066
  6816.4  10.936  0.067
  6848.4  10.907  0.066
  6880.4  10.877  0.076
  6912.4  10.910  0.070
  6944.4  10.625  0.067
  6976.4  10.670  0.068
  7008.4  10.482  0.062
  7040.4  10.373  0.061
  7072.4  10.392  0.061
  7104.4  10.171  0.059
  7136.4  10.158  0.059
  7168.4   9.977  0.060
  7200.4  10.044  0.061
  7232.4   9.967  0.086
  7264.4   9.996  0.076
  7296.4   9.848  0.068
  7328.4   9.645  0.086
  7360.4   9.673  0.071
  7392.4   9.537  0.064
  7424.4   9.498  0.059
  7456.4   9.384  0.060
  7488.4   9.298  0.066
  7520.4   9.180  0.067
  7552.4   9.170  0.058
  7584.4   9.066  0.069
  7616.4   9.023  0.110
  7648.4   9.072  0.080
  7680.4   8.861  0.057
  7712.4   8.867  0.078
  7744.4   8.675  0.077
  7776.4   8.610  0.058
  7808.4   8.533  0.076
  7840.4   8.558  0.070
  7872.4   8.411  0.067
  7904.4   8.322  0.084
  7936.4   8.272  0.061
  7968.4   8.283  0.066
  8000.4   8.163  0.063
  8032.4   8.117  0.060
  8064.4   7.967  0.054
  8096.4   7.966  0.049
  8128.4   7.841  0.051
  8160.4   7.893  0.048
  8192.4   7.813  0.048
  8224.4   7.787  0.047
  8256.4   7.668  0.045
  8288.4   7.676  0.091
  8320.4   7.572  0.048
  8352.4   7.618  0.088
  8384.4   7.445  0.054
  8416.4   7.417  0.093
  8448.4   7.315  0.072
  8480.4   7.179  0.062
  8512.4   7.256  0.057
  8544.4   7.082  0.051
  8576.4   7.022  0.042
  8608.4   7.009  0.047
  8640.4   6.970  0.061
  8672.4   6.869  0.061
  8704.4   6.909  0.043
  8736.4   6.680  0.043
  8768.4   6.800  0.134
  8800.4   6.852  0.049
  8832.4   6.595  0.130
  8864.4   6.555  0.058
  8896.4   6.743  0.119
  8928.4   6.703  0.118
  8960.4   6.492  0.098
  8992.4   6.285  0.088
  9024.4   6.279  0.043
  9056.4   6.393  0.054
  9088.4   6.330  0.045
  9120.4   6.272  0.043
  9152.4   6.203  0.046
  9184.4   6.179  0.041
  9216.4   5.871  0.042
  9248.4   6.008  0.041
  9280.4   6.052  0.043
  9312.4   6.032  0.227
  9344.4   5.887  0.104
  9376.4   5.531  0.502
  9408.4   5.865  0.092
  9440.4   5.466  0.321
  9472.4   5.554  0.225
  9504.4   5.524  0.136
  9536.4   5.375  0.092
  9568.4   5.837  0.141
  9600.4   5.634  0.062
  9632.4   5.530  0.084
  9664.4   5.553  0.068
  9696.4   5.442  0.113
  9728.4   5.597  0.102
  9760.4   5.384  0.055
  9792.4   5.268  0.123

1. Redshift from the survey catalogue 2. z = 0.00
